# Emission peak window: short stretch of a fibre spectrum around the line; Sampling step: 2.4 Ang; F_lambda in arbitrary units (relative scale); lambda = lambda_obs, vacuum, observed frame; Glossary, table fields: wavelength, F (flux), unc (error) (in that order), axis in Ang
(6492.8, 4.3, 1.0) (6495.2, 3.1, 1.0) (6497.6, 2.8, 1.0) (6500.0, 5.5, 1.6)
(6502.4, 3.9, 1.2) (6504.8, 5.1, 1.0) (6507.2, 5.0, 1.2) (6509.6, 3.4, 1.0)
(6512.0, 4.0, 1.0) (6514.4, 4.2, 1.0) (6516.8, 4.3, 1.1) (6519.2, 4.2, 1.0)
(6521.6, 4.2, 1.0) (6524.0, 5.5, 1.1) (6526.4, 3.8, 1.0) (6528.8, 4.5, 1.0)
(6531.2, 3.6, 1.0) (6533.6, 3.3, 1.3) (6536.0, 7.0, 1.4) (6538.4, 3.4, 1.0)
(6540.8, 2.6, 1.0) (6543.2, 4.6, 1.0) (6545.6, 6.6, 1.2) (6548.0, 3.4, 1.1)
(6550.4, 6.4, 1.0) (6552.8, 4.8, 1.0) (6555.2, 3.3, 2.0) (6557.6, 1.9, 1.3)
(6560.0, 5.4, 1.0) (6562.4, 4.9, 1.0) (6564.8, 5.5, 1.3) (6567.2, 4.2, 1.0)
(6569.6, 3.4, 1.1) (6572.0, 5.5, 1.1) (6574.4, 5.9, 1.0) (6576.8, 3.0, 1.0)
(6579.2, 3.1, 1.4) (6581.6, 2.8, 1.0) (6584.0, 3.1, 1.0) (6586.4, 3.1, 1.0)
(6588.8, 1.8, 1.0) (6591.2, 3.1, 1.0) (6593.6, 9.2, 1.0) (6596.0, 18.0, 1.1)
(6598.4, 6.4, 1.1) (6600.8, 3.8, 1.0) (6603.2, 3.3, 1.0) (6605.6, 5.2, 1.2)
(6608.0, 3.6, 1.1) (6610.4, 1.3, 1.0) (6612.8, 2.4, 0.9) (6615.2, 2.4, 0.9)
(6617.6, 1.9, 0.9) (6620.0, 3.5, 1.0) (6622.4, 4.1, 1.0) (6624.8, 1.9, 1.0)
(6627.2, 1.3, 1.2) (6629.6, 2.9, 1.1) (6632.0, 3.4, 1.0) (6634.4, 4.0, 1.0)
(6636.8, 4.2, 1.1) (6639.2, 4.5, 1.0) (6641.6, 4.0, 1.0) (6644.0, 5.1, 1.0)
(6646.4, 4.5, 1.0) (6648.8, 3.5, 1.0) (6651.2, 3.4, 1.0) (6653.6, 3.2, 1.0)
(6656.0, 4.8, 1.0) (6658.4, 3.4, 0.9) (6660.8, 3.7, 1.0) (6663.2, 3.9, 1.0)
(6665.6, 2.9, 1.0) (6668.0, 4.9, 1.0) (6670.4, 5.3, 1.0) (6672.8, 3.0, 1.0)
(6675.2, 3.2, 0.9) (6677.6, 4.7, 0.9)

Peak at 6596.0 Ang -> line H-beta 4861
